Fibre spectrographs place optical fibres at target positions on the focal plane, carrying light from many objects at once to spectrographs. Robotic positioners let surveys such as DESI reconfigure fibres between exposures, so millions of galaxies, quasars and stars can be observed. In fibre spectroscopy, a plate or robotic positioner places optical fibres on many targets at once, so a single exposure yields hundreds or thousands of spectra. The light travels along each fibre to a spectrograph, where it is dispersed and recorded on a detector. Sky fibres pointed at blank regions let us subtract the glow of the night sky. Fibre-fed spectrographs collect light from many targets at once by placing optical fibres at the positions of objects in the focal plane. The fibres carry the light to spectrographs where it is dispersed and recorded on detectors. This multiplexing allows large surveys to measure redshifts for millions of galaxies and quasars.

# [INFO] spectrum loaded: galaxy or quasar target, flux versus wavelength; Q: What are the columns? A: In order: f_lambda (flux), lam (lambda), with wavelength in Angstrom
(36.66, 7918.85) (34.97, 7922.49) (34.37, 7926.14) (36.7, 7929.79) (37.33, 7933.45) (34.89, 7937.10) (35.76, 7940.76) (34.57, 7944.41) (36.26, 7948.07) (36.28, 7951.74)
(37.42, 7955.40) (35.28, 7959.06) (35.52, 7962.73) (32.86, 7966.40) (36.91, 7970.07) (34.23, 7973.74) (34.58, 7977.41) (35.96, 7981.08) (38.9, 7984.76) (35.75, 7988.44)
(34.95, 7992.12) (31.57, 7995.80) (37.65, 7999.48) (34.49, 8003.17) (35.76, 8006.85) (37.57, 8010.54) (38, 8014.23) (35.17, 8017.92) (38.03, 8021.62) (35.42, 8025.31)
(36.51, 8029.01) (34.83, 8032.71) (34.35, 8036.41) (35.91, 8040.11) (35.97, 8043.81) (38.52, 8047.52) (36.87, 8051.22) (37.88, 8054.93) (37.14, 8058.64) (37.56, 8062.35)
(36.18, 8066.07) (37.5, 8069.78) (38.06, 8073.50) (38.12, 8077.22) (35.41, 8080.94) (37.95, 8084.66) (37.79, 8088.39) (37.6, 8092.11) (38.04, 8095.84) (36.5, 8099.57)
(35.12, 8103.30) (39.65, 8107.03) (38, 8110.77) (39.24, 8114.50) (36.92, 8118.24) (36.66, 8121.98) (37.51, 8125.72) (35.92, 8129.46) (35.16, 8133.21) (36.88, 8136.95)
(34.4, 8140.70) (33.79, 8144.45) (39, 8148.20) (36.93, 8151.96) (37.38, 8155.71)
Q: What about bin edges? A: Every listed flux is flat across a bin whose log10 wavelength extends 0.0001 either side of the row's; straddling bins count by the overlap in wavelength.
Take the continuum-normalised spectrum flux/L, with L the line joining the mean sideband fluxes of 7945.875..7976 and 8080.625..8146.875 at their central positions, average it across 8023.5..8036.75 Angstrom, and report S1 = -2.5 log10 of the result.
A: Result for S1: 0.02 mag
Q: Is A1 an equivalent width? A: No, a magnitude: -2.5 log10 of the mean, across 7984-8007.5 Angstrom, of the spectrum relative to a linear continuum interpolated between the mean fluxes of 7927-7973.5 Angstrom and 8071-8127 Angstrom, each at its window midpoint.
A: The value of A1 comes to 0.03 mag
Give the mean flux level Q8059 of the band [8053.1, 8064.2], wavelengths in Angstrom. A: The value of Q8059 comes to 37.5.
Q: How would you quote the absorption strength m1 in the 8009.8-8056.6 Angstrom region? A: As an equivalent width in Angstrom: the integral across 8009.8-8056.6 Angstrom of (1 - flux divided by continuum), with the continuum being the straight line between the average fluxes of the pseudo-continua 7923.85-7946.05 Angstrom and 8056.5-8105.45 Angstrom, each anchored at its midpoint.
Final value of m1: 0.2 Angstrom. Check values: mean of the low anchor 35.6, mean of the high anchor 37.2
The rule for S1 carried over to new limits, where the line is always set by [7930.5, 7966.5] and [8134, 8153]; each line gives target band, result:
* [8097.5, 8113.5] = -0.04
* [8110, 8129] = -0.04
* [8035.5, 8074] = -0.03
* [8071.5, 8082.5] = -0.04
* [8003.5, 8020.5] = -0.02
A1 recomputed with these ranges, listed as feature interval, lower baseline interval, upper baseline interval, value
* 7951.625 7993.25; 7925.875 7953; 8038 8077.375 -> 0.015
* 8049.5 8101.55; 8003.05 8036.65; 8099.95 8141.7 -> -0.022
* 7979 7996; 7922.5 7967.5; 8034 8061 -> 0.008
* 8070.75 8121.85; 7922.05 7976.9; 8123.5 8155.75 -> -0.042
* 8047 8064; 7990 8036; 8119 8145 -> -0.051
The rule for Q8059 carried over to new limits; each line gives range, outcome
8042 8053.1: 37.1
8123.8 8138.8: 36.4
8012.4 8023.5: 37.1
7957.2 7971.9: 35.1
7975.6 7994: 36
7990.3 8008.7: 34.9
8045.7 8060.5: 37.6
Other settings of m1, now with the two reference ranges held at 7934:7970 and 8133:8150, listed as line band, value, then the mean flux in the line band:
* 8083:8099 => -0.9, 37.7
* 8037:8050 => -0.3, 36.6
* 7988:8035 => -0.2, 35.8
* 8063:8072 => -0.3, 37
